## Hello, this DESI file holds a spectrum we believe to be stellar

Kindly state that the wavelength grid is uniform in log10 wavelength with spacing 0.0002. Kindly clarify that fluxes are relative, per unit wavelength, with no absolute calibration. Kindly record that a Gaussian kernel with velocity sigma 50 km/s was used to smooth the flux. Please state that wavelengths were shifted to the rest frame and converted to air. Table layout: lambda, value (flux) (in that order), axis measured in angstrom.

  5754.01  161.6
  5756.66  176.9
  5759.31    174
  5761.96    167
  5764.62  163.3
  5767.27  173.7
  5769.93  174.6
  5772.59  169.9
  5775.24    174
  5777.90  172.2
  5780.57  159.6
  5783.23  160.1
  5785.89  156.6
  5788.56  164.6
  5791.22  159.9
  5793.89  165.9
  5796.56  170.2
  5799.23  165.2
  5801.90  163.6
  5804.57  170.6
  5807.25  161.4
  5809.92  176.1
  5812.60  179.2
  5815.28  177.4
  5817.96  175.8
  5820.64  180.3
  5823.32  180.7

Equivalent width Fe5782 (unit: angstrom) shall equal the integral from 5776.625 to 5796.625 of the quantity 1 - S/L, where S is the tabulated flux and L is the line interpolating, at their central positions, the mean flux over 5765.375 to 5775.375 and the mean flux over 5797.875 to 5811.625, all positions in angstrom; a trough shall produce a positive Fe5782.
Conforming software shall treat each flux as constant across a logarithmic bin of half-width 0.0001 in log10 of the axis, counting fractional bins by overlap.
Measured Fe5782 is 0.8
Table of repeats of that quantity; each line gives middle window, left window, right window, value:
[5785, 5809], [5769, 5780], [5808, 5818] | 1.35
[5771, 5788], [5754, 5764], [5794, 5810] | 0.34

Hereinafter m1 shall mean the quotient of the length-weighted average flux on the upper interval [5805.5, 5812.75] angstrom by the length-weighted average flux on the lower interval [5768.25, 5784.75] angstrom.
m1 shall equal 1.01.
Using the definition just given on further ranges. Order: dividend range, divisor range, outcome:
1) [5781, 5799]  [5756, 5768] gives 0.96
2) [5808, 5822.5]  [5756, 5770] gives 1.04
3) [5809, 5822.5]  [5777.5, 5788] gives 1.10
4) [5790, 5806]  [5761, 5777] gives 0.97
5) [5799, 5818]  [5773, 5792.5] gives 1.04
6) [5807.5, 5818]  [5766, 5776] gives 1.01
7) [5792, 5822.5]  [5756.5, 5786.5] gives 1.02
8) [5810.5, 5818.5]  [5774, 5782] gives 1.05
